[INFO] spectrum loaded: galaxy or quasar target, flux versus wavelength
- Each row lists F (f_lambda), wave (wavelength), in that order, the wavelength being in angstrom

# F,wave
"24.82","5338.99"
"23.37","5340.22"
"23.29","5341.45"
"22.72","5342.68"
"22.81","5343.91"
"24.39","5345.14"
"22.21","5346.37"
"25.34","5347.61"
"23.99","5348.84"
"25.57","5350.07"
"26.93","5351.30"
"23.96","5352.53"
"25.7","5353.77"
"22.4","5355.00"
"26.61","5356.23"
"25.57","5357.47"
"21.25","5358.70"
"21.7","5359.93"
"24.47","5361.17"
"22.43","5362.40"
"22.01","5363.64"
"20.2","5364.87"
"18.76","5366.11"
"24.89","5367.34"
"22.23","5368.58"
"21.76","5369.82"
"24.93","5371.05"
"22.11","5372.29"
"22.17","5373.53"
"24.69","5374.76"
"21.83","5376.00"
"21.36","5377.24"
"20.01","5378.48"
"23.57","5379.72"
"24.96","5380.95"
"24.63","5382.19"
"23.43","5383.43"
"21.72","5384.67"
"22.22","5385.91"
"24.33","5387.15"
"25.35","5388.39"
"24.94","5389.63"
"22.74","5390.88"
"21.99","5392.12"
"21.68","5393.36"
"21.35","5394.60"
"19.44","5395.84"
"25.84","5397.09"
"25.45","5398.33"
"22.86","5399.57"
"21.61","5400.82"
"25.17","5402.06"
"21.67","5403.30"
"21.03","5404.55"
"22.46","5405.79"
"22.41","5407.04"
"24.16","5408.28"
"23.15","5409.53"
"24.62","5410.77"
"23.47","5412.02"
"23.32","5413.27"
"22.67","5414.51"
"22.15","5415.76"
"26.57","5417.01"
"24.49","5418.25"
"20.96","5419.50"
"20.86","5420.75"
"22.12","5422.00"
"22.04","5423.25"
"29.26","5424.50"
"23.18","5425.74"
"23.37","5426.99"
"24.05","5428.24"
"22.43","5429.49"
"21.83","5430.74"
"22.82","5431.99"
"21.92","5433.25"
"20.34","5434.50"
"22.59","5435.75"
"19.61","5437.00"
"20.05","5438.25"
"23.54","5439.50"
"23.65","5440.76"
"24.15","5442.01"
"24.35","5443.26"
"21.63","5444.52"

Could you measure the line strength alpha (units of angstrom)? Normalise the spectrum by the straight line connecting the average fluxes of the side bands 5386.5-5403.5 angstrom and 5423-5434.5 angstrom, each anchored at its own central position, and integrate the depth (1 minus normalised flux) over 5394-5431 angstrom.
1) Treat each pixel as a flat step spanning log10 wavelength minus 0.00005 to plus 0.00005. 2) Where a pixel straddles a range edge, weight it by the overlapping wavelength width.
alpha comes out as 0.2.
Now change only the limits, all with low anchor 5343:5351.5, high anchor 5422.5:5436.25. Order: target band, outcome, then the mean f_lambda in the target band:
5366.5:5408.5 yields 1.3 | 22.9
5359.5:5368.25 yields 0.7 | 22.1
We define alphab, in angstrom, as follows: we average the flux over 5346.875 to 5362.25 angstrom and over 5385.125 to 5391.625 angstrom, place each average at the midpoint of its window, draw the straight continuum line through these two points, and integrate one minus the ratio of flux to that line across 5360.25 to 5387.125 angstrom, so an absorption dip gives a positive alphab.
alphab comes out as 1.6 angstrom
